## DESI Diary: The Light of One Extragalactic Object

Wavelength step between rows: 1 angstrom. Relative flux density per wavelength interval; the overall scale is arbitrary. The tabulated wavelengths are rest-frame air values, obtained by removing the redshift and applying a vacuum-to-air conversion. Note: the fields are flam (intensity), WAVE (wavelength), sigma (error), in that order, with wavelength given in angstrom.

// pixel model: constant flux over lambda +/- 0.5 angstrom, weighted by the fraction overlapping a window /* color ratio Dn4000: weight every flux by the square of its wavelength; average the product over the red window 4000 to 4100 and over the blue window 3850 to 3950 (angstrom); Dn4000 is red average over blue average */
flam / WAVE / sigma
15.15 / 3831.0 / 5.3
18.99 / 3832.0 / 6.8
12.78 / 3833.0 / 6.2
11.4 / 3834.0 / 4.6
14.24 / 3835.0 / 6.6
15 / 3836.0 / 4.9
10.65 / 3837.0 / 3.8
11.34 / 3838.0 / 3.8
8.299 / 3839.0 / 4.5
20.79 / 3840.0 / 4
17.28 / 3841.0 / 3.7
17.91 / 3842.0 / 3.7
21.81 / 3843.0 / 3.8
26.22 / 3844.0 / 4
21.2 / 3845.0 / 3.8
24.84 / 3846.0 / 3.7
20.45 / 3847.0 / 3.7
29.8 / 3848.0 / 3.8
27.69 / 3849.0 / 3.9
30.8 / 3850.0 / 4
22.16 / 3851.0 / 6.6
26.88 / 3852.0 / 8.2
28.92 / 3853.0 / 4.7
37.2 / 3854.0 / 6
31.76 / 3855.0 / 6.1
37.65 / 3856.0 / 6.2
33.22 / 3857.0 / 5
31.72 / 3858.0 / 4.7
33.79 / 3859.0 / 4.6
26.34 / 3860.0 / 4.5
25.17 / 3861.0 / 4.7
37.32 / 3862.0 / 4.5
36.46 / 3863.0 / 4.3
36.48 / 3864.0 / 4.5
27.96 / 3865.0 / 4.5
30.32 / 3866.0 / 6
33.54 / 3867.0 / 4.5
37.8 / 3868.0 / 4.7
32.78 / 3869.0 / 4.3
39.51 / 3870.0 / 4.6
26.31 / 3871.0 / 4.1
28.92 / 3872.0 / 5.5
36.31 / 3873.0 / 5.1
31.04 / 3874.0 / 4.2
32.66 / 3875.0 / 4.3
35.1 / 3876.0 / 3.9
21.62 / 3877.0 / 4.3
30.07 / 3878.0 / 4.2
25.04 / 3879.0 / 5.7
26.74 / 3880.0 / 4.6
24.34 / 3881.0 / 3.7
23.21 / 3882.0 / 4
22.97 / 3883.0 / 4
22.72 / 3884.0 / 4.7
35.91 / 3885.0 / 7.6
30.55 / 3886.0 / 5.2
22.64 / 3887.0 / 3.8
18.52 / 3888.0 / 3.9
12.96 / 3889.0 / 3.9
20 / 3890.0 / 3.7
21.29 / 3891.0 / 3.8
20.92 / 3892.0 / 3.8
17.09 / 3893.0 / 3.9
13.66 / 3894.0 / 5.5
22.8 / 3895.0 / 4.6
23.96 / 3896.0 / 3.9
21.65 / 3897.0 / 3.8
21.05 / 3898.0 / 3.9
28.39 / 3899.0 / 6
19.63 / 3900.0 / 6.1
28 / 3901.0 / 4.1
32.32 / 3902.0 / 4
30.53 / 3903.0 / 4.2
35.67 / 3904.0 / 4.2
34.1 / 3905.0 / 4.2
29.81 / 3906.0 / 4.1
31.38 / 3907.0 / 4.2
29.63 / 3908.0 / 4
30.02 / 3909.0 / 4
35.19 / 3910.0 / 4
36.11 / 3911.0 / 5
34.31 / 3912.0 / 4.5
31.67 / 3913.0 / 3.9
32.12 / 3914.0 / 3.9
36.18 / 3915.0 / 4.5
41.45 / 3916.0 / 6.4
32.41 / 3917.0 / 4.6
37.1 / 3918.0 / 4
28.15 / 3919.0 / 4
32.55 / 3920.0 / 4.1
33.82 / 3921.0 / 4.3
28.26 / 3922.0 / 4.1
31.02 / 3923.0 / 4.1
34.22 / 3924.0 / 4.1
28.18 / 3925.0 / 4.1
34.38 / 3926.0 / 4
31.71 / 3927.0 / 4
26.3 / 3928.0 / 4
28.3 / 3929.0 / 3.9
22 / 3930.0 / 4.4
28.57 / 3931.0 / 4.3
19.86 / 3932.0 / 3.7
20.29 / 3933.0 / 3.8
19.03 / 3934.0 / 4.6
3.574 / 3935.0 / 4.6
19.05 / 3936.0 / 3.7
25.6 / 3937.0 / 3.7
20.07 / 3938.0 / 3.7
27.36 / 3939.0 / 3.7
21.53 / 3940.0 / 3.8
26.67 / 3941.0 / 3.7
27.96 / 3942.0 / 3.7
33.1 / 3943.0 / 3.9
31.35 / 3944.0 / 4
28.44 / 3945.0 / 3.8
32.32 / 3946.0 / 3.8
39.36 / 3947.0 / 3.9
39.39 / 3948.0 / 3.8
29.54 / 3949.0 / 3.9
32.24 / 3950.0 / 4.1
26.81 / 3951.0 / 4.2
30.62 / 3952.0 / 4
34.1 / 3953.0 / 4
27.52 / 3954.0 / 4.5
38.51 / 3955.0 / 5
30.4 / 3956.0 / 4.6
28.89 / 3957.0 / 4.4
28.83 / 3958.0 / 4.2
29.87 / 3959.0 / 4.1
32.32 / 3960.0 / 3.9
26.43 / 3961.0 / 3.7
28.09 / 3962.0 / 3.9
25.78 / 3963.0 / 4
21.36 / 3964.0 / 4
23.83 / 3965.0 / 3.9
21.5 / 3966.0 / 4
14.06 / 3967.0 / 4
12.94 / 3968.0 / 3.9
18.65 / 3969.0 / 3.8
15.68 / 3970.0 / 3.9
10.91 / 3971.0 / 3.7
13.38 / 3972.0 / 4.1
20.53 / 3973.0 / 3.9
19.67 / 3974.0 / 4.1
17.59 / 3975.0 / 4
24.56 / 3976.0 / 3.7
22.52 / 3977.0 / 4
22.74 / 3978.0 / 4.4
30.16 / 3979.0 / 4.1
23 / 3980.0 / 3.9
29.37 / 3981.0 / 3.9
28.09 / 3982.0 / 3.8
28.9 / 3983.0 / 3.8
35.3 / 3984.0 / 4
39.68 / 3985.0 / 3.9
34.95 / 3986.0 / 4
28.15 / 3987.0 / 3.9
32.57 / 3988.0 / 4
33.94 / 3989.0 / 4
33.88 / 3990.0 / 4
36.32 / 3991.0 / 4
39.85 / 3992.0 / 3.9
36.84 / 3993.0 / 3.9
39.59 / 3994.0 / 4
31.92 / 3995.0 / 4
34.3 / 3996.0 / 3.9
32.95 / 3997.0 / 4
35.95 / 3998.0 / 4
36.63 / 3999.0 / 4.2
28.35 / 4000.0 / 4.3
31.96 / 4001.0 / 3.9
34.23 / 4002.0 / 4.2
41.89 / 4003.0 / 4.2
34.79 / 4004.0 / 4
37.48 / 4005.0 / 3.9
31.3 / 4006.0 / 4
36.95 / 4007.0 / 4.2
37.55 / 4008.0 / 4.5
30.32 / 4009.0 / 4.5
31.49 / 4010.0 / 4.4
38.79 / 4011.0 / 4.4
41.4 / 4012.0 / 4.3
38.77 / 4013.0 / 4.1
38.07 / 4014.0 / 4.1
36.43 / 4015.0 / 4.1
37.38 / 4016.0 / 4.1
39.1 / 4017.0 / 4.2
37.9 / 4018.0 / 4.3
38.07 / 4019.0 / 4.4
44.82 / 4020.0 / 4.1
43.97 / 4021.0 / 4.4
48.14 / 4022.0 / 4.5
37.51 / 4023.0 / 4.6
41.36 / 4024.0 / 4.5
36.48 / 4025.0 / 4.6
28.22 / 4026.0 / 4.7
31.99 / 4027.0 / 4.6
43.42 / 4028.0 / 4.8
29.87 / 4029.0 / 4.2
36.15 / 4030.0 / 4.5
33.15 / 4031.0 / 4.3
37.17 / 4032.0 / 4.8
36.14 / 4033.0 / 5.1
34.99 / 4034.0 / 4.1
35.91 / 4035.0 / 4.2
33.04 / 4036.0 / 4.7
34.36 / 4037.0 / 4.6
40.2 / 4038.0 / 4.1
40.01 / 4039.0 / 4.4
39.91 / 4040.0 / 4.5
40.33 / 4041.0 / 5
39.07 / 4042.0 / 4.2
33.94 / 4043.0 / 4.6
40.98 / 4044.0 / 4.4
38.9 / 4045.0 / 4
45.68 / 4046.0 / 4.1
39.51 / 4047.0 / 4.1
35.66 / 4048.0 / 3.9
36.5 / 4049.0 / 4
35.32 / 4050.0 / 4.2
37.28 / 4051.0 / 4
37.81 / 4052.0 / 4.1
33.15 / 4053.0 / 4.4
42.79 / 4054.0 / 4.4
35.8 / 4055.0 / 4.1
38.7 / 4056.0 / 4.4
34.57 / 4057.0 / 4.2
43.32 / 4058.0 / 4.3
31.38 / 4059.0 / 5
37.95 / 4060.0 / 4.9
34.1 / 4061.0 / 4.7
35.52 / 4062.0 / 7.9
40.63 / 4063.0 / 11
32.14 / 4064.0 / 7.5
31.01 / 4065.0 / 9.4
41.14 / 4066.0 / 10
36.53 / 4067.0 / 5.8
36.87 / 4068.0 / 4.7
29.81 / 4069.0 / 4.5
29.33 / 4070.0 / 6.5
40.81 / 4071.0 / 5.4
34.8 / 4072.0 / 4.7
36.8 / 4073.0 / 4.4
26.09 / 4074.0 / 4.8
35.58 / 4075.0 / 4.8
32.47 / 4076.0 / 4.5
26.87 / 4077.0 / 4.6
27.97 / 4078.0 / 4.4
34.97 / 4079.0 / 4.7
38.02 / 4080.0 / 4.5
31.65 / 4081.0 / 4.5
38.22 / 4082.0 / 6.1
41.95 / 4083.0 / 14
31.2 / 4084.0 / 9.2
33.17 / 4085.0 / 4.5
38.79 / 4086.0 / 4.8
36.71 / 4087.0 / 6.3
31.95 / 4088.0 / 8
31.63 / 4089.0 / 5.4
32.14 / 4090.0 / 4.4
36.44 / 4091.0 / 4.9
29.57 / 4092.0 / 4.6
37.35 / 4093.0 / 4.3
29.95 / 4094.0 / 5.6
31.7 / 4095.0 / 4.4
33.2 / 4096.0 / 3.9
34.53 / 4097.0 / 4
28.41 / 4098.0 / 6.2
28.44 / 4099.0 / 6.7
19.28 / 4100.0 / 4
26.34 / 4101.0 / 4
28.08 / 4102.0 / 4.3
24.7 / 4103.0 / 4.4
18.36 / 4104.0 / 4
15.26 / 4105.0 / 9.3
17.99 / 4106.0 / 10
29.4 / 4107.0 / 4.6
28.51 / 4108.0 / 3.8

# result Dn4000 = 1.3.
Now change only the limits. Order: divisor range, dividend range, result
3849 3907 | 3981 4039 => 1.36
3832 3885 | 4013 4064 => 1.55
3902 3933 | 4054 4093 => 1.20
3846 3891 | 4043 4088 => 1.36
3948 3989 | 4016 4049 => 1.49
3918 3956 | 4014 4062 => 1.40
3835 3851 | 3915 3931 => 1.62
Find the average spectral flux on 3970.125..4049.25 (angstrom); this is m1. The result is 34.3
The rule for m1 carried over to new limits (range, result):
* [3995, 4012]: 34.8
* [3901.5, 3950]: 29.7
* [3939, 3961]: 30.8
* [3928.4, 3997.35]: 27.1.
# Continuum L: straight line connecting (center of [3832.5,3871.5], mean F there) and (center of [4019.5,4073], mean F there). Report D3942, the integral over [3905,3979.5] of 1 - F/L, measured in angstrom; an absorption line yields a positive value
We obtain 8.8 angstrom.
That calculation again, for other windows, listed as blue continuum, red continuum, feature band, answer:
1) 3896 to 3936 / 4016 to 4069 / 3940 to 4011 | 7.44 angstrom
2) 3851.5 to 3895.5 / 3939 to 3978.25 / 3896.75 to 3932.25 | -4.43 angstrom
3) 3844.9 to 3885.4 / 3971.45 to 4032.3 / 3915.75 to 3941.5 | 3.91 angstrom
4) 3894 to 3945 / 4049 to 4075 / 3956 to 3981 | 6.70 angstrom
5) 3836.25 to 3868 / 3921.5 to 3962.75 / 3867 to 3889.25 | -1.04 angstrom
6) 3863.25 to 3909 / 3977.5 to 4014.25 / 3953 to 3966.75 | 1.67 angstrom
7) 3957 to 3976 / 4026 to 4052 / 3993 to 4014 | -4.32 angstrom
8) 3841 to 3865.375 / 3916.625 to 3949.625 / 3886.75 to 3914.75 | 1.81 angstrom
